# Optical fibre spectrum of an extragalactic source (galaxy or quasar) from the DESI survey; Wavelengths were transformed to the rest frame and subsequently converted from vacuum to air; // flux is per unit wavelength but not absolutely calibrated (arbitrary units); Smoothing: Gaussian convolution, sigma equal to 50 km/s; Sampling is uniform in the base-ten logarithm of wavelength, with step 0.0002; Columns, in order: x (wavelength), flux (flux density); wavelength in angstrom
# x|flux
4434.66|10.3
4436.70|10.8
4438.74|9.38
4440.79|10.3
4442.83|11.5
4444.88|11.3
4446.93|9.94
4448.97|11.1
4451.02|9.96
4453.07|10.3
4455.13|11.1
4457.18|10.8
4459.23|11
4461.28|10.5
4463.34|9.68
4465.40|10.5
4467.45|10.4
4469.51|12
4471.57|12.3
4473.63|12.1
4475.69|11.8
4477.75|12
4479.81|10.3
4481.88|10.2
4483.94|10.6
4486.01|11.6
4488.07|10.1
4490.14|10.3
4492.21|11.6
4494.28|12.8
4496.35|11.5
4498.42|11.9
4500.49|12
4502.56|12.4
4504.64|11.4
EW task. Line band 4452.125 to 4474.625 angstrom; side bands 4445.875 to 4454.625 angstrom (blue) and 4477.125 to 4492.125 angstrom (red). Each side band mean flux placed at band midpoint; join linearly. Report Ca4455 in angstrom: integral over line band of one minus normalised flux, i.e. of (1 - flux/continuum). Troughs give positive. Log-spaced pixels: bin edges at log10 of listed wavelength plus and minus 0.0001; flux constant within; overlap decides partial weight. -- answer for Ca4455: -1.0 angstrom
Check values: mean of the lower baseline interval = 10.4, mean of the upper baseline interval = 10.7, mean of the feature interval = 11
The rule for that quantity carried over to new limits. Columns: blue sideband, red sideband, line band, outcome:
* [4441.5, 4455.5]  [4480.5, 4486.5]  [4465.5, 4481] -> -1.1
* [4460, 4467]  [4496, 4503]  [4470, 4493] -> -0.2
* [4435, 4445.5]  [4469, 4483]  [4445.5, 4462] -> 0.5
